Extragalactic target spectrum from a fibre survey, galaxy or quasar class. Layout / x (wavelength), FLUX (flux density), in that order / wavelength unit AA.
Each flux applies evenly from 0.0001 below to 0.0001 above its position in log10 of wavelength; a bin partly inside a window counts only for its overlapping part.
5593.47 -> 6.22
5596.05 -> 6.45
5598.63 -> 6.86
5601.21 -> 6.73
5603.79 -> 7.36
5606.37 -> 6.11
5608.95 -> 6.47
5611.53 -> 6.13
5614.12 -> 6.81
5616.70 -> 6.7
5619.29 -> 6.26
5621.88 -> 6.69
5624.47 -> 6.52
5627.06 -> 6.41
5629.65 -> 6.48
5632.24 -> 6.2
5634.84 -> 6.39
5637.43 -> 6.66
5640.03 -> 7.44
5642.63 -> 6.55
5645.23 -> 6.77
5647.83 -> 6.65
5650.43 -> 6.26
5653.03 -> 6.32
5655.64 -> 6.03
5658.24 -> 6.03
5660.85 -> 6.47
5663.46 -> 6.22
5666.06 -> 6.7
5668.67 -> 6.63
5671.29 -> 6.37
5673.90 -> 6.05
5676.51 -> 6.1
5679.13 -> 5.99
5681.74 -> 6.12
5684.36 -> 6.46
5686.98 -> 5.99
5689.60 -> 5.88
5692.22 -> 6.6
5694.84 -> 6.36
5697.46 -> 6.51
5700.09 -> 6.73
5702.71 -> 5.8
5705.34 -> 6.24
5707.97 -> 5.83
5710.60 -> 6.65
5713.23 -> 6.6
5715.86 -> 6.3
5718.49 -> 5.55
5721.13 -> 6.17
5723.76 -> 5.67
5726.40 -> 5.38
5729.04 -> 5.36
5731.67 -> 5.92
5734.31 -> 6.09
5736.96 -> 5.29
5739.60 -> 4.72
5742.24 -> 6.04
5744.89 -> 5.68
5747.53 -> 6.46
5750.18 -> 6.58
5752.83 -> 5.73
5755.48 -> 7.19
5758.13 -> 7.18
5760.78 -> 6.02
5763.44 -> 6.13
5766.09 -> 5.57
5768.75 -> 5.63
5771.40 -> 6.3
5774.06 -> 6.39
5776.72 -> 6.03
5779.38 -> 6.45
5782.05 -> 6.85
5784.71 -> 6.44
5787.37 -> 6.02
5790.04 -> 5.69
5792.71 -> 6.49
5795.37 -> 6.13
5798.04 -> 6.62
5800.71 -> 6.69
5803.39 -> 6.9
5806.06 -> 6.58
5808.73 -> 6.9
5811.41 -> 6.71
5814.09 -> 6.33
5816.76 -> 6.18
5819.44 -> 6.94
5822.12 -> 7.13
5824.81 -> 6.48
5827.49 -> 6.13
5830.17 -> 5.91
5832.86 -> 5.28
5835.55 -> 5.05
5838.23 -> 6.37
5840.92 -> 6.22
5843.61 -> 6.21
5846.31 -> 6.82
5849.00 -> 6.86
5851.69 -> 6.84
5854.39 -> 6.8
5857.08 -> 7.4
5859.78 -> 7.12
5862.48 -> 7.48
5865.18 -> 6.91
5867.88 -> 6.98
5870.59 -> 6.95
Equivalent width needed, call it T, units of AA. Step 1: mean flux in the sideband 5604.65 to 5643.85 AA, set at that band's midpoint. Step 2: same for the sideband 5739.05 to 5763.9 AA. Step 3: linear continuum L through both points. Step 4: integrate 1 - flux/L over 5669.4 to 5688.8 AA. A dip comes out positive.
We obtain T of 0.7 AA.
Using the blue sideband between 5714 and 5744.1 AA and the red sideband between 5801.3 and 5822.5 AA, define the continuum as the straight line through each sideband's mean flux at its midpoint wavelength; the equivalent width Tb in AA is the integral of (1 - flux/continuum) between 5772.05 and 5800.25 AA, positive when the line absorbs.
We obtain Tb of 0.3 AA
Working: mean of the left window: 5.7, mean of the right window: 6.69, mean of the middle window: 6.32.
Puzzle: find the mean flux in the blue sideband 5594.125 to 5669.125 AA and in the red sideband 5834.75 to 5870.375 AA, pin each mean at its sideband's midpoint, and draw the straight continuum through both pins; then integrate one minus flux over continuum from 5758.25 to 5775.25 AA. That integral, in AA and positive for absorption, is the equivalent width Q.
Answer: 1.4 AA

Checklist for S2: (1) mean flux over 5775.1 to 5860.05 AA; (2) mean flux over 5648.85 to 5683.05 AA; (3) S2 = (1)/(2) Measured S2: 1.03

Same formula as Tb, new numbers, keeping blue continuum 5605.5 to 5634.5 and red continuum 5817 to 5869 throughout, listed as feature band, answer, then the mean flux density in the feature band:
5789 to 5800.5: 0.43 AA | 6.29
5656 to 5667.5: 0.23 AA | 6.34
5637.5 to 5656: -0.44 AA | 6.6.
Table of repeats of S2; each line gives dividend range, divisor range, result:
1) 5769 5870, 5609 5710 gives 1.02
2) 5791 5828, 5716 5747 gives 1.16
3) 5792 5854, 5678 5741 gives 1.07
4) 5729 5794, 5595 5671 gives 0.94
